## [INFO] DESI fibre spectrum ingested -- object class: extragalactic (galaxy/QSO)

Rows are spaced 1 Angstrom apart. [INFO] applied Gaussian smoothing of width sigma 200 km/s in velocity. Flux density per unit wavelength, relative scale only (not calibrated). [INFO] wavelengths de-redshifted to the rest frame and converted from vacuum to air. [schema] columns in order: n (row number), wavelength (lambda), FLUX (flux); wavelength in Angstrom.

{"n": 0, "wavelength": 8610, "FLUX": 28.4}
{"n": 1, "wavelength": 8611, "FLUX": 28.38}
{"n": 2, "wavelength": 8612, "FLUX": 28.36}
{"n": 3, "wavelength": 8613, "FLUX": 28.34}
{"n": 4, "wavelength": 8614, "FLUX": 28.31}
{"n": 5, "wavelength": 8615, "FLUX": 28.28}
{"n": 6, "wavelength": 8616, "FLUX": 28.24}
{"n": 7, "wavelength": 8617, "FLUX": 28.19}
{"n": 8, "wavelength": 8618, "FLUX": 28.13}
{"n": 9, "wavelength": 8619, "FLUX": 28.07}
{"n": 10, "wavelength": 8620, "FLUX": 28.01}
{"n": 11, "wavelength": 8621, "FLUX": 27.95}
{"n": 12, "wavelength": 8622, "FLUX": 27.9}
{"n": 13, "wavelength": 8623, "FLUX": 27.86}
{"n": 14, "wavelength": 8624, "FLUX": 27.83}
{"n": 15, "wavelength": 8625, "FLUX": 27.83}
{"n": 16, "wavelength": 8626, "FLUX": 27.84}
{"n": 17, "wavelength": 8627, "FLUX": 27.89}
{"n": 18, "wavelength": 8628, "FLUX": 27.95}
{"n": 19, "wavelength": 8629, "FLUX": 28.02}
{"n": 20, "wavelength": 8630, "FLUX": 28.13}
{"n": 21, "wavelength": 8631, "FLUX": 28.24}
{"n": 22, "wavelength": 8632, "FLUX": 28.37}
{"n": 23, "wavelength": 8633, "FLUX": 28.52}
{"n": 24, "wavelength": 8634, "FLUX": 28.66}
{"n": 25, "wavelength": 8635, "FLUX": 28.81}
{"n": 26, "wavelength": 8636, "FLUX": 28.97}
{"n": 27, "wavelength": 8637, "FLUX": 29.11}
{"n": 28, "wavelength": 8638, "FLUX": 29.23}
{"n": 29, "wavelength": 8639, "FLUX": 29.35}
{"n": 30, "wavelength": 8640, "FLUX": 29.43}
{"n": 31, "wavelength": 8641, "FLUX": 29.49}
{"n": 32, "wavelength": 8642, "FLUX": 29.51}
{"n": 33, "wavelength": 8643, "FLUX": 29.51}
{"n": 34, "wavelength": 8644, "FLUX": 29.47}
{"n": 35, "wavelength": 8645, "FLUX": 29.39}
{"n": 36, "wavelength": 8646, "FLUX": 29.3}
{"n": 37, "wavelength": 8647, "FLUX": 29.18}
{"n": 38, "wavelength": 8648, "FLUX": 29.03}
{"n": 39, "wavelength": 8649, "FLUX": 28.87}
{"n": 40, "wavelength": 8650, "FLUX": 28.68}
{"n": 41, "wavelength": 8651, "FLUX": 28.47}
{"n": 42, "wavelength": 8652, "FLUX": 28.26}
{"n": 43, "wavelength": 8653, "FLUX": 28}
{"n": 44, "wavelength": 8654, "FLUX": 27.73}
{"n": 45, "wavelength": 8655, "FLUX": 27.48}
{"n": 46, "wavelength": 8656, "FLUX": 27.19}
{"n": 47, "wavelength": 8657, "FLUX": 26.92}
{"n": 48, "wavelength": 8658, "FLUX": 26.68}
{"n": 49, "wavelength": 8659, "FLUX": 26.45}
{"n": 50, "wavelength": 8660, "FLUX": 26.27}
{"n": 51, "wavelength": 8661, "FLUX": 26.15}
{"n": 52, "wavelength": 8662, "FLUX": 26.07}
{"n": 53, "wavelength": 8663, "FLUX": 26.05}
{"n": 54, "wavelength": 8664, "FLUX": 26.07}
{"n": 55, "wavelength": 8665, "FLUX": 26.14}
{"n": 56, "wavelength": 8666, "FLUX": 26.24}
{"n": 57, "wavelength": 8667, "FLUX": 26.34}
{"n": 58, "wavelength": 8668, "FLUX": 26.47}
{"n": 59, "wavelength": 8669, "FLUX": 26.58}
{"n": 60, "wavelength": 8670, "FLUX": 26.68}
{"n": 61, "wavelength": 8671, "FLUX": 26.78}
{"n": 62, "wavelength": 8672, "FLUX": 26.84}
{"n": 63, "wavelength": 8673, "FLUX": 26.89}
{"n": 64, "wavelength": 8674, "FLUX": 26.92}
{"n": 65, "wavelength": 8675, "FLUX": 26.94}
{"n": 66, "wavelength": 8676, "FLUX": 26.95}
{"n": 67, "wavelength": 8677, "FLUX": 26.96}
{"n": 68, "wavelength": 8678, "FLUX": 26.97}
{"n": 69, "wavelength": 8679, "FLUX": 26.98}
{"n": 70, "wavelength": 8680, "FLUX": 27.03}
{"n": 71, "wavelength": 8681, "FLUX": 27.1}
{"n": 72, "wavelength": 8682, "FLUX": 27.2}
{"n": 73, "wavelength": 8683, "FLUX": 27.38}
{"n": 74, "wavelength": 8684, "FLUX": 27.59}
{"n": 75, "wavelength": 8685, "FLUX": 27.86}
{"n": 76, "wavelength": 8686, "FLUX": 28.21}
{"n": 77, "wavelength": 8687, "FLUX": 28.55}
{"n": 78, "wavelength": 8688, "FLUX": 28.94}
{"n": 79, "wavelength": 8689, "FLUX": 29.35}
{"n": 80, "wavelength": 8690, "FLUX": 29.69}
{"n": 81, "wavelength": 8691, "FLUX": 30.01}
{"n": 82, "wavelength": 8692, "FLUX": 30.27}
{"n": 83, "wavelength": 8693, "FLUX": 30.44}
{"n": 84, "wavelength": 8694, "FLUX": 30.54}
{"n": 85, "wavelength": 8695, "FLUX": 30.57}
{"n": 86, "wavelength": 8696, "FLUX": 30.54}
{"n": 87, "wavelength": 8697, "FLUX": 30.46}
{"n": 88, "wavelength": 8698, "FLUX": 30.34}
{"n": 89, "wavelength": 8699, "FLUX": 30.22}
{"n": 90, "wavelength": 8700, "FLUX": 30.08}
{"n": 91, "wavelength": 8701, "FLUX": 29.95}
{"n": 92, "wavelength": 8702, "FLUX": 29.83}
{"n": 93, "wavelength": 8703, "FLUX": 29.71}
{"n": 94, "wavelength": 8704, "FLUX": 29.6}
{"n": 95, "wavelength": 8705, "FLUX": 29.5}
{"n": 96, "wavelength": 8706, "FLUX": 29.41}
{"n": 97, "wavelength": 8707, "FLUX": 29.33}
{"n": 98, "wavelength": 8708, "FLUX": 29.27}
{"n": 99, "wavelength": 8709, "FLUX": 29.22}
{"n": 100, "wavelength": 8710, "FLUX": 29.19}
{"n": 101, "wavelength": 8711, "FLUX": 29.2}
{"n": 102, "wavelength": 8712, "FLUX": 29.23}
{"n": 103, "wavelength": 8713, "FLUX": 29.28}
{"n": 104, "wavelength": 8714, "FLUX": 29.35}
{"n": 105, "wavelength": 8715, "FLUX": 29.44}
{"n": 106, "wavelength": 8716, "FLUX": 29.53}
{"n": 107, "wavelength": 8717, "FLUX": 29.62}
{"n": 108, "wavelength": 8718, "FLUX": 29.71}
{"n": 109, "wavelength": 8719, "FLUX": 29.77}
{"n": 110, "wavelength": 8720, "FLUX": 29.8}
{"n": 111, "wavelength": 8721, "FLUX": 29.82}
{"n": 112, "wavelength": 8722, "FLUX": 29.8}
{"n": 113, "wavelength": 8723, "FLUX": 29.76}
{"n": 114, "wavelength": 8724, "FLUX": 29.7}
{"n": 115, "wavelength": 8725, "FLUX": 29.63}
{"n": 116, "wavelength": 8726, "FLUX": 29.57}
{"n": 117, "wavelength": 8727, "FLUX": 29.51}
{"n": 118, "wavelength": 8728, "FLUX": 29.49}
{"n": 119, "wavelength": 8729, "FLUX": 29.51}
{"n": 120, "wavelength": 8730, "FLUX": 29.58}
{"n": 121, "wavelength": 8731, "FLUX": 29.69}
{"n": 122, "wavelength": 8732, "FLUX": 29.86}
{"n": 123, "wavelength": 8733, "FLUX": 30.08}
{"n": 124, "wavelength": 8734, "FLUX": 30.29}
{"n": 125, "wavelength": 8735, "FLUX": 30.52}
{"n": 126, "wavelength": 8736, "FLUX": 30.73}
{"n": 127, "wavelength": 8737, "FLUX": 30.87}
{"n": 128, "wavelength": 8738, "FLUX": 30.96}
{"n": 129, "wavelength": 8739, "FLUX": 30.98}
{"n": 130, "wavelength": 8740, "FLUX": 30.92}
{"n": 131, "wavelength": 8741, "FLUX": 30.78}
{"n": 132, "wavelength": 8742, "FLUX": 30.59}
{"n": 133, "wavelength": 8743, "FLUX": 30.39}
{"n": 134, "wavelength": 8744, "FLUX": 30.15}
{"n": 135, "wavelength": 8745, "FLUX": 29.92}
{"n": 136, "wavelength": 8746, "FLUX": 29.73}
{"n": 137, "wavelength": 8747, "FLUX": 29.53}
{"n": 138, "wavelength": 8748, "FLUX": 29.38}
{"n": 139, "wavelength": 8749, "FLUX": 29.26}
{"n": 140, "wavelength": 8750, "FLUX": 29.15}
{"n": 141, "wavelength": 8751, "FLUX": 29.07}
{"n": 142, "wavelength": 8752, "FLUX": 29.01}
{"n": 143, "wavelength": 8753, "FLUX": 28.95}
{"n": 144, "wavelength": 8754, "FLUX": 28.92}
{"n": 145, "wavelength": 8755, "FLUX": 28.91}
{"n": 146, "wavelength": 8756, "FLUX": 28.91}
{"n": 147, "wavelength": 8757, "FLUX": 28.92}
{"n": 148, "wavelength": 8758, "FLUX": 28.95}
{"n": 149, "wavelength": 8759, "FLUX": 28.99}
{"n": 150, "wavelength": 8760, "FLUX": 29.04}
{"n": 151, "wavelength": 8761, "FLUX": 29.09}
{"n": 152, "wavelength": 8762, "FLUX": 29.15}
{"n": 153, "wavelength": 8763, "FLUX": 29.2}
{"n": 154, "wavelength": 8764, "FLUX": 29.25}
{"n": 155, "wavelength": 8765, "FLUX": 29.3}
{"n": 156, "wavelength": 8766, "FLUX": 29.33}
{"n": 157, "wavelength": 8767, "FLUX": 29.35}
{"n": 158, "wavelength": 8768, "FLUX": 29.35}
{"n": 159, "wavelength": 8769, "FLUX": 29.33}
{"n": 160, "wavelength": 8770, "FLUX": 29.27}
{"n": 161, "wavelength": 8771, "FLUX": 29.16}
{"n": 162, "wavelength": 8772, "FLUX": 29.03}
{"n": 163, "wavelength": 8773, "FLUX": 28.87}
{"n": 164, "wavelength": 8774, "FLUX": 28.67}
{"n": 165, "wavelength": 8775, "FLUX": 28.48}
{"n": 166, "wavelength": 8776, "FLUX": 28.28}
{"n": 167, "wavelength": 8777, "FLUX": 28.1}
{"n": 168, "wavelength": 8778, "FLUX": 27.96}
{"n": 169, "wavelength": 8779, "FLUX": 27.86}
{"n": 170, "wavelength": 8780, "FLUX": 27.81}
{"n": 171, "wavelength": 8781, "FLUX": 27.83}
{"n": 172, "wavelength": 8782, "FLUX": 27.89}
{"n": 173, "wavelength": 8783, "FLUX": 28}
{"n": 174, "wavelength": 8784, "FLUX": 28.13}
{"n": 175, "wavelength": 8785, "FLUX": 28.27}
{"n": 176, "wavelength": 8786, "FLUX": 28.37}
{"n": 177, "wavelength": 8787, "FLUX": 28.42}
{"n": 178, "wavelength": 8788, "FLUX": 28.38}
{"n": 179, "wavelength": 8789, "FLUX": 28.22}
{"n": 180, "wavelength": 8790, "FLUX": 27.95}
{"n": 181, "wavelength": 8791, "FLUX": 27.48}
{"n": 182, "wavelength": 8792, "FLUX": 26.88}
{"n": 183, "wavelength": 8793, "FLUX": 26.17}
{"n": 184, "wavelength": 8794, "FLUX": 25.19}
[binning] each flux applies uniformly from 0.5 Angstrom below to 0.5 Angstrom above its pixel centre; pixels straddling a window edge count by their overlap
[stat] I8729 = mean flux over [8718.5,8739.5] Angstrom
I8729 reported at 30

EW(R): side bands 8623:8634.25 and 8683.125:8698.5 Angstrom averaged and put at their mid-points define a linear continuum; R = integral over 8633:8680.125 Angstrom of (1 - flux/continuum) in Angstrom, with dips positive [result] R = 1.7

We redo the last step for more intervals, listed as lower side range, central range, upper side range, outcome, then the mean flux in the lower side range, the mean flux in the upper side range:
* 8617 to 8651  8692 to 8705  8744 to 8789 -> -0.7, 28.6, 28.8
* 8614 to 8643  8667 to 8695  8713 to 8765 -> 1.1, 28.4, 29.7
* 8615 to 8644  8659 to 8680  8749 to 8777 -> 1.5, 28.5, 29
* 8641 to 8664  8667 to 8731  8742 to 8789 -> -1.2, 27.9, 28.9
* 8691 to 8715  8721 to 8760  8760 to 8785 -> -0.7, 29.8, 28.7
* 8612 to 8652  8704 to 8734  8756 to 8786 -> -0.9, 28.6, 28.7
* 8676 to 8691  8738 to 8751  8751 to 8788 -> -0.7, 27.9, 28.7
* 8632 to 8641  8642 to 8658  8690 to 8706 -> 0.4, 29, 30.1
